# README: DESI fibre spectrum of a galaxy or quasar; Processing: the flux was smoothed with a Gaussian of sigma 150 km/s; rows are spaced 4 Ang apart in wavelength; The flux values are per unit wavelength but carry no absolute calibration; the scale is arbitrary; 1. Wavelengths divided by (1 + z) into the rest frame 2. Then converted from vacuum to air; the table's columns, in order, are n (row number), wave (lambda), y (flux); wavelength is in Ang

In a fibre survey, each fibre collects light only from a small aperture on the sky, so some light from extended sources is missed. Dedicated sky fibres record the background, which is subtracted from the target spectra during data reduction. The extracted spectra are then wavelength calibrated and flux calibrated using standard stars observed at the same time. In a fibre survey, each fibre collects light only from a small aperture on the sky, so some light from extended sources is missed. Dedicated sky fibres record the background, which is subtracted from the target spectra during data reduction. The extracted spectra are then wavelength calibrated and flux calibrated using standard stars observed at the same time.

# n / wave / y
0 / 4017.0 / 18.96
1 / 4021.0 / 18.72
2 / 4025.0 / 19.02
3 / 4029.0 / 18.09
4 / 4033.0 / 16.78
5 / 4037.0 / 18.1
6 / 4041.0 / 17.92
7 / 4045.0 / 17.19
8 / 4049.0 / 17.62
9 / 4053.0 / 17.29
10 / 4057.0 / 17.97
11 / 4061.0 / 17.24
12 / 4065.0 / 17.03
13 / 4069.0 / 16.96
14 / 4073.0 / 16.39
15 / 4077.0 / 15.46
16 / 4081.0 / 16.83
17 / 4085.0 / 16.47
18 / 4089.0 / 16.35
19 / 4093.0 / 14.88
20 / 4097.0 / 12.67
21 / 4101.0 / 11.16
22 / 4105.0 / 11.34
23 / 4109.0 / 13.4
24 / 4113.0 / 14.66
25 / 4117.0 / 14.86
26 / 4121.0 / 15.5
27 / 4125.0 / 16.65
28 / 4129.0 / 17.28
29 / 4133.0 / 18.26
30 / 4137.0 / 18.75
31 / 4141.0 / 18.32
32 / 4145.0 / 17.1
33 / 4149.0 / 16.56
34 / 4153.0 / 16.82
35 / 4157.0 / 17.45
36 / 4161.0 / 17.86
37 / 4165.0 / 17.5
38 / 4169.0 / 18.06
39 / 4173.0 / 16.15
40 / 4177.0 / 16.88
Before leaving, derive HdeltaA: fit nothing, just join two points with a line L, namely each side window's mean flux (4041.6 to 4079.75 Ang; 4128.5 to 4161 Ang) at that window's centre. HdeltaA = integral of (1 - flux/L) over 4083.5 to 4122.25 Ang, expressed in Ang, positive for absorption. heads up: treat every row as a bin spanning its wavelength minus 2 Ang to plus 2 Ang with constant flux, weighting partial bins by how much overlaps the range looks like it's 7.27 Ang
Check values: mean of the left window 17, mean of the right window 17.6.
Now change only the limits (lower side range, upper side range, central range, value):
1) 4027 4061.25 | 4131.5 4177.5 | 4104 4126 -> 3.9 Ang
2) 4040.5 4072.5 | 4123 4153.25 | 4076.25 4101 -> 3.3 Ang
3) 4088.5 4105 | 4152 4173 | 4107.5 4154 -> -3.4 Ang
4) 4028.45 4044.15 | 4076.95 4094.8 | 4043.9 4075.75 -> -0.5 Ang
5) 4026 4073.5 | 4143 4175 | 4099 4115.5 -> 4.4 Ang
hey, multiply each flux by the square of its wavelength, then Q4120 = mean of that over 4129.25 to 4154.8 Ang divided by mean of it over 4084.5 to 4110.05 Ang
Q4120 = 1.3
